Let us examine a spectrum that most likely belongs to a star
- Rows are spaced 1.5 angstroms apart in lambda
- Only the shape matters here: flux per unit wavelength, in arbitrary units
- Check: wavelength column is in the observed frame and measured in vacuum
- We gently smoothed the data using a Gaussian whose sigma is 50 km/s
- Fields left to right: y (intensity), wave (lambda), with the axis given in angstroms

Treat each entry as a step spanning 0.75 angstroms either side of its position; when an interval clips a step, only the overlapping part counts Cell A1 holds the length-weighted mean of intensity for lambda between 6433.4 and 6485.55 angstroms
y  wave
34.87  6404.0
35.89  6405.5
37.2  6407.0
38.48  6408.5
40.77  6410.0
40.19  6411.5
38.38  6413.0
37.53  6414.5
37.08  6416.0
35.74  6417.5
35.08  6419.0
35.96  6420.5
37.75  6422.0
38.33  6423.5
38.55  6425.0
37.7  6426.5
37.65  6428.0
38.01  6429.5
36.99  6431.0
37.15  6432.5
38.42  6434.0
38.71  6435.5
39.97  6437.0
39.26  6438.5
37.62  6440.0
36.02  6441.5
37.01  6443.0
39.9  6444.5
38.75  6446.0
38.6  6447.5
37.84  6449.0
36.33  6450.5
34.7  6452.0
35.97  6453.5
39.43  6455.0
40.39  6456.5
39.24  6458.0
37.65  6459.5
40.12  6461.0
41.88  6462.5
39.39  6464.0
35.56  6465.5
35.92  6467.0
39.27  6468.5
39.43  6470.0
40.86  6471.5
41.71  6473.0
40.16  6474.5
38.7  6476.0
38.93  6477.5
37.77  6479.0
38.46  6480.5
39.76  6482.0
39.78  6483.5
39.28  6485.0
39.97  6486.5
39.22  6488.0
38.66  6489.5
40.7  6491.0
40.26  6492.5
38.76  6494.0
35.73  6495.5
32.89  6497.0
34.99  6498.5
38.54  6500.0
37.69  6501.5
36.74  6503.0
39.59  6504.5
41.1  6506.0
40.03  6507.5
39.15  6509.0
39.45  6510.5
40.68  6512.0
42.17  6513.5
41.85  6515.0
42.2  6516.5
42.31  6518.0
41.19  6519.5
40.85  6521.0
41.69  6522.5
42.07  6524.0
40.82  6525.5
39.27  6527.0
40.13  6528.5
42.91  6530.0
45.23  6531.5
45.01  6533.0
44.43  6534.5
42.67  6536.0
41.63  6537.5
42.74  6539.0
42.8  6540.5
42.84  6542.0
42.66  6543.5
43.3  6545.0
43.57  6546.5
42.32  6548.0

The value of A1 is 38.6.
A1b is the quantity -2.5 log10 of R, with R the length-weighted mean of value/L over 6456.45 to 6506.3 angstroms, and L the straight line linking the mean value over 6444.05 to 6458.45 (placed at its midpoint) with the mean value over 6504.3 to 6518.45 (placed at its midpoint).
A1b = 0.02 mag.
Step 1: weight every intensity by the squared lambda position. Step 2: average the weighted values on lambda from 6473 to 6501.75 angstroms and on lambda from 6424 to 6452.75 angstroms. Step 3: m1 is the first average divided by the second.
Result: 1.0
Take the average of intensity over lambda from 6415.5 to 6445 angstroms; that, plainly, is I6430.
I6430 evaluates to 37.6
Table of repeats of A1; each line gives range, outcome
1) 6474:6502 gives 38.4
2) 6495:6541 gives 40.6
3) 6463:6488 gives 39.1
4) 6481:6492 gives 39.6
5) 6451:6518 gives 39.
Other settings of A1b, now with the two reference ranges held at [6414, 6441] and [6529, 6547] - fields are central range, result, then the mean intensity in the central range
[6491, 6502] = 0.109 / 37.2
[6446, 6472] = 0.024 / 38.4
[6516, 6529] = 0.034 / 41.2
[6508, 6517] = 0.029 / 40.9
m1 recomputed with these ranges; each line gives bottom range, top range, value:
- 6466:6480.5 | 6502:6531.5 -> 1.06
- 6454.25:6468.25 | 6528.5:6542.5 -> 1.14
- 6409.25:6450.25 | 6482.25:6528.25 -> 1.07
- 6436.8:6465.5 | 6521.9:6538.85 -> 1.13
